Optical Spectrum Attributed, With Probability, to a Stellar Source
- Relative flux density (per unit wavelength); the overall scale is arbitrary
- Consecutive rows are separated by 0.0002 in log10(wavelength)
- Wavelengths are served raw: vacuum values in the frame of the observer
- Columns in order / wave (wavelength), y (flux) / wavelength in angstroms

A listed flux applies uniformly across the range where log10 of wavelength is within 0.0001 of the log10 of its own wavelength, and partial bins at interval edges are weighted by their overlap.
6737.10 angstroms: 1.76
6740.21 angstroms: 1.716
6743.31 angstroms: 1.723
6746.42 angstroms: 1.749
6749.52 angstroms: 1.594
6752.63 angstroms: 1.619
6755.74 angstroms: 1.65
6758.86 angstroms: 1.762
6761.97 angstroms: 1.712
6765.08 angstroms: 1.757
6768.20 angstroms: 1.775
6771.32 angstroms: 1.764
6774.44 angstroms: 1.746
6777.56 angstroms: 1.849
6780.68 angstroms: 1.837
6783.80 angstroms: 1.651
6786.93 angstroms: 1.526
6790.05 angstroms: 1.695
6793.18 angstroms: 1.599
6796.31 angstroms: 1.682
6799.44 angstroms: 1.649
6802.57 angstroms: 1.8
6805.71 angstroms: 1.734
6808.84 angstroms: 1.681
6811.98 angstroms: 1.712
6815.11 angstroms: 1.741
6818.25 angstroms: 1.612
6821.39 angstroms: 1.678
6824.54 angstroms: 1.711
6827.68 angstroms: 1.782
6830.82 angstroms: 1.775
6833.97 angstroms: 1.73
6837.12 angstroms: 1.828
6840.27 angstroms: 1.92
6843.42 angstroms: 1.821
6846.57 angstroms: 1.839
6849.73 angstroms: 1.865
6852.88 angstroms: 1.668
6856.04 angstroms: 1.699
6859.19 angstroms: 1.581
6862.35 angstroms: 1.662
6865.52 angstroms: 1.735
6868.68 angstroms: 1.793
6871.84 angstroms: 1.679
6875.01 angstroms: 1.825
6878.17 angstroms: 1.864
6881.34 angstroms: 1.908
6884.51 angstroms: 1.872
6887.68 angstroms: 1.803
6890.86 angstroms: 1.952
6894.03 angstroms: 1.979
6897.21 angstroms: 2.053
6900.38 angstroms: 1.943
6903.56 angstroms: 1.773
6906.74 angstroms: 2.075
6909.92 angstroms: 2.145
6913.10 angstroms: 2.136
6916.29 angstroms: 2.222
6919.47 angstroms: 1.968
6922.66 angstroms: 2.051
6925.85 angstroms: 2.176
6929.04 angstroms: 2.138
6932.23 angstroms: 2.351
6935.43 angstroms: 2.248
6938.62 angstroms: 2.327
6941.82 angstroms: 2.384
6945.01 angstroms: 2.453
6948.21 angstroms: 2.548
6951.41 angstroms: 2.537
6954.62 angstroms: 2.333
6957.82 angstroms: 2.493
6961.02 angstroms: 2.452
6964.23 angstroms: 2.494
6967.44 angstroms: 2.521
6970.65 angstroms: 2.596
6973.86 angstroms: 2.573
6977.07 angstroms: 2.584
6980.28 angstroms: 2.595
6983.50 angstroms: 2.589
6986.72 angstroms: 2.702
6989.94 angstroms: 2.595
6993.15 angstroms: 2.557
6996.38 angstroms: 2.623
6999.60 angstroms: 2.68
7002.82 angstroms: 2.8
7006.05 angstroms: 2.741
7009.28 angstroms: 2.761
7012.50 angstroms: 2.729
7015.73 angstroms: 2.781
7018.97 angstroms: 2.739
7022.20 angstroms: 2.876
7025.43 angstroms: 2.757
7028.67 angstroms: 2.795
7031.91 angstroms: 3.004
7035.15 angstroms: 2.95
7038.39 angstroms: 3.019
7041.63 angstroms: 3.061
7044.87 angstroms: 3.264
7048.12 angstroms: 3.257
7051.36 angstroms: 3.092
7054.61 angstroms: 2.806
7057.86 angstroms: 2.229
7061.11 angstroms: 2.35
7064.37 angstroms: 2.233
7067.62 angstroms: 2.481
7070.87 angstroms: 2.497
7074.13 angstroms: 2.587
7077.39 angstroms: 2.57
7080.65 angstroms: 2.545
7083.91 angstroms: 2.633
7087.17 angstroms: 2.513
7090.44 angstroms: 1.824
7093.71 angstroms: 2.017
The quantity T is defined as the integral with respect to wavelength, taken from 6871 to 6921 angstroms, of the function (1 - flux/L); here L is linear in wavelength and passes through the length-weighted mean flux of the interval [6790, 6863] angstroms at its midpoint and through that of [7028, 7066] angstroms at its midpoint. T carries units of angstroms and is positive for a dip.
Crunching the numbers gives 3.04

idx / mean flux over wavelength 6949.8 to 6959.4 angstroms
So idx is 2.45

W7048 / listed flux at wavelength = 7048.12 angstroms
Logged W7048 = 3.257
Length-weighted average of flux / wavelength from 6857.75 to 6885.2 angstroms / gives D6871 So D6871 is 1.77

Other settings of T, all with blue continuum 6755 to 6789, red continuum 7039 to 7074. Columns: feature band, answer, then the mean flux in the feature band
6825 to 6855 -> 2.6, 1.8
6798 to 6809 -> 0.7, 1.72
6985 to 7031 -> -3.0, 2.73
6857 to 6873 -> 2.9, 1.69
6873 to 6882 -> 1.1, 1.85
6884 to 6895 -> 1.2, 1.9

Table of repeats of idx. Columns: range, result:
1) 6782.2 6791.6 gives 1.63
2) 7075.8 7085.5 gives 2.58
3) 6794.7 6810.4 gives 1.71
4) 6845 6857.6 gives 1.77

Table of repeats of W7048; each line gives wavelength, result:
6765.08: 1.757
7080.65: 2.545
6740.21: 1.716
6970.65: 2.596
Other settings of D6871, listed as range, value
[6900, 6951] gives 2.2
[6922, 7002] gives 2.47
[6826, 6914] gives 1.84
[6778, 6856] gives 1.73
